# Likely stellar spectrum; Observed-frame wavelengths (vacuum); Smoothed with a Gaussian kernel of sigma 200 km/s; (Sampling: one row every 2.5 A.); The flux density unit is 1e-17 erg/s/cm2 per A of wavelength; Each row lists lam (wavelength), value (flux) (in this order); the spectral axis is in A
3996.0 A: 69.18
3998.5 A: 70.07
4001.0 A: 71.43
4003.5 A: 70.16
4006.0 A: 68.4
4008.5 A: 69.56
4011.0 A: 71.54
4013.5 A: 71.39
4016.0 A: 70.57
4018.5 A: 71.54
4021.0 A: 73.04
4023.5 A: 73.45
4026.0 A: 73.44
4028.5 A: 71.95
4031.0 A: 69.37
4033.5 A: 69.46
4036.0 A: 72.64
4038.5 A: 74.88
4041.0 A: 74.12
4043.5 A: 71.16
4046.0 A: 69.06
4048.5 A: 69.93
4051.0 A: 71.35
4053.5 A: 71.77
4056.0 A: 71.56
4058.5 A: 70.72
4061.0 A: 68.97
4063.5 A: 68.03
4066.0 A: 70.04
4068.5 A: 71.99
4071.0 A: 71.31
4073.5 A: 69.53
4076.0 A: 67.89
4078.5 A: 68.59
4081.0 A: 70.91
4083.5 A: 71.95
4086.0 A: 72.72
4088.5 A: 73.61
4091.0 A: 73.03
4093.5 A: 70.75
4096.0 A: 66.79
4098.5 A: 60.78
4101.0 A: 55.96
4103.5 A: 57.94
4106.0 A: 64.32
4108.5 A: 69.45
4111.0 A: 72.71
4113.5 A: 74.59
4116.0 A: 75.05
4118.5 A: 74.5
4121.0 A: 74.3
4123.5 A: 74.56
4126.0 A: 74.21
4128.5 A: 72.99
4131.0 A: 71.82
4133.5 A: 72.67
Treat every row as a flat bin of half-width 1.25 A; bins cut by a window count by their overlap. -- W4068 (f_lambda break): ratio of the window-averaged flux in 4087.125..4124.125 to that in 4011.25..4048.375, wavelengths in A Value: 1.0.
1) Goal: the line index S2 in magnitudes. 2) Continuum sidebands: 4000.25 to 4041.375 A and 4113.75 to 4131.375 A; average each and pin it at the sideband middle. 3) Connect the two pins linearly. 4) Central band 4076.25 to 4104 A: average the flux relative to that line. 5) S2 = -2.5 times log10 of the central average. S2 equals 0.08 mag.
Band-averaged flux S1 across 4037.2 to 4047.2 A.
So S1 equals 72.3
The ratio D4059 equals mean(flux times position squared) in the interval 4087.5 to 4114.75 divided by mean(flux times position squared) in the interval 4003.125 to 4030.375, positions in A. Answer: 0.98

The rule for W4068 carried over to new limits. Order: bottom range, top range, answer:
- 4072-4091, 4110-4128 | 1.05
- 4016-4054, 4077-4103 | 0.95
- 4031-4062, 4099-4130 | 0.98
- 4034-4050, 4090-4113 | 0.92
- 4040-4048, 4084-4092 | 1.03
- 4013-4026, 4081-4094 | 1.00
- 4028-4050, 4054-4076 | 0.98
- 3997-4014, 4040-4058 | 1.01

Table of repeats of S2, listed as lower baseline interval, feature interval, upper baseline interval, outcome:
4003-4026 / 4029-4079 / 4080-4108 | -0.02 mag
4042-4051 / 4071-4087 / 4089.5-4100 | -0.03 mag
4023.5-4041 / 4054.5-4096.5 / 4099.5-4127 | 0.00 mag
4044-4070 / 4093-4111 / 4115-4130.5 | 0.14 mag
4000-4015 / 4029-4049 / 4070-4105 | -0.03 mag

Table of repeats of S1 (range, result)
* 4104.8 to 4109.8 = 67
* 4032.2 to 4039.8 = 72.3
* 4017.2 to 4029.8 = 72.7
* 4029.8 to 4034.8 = 69.4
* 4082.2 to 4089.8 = 72.7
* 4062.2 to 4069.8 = 70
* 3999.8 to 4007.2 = 70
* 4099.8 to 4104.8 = 57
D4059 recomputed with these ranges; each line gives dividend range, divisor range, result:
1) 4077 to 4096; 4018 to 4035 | 1.02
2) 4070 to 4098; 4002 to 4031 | 1.02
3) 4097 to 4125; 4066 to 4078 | 1.00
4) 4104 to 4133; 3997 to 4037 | 1.07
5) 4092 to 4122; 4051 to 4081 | 0.99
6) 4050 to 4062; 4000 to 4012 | 1.04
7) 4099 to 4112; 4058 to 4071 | 0.93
